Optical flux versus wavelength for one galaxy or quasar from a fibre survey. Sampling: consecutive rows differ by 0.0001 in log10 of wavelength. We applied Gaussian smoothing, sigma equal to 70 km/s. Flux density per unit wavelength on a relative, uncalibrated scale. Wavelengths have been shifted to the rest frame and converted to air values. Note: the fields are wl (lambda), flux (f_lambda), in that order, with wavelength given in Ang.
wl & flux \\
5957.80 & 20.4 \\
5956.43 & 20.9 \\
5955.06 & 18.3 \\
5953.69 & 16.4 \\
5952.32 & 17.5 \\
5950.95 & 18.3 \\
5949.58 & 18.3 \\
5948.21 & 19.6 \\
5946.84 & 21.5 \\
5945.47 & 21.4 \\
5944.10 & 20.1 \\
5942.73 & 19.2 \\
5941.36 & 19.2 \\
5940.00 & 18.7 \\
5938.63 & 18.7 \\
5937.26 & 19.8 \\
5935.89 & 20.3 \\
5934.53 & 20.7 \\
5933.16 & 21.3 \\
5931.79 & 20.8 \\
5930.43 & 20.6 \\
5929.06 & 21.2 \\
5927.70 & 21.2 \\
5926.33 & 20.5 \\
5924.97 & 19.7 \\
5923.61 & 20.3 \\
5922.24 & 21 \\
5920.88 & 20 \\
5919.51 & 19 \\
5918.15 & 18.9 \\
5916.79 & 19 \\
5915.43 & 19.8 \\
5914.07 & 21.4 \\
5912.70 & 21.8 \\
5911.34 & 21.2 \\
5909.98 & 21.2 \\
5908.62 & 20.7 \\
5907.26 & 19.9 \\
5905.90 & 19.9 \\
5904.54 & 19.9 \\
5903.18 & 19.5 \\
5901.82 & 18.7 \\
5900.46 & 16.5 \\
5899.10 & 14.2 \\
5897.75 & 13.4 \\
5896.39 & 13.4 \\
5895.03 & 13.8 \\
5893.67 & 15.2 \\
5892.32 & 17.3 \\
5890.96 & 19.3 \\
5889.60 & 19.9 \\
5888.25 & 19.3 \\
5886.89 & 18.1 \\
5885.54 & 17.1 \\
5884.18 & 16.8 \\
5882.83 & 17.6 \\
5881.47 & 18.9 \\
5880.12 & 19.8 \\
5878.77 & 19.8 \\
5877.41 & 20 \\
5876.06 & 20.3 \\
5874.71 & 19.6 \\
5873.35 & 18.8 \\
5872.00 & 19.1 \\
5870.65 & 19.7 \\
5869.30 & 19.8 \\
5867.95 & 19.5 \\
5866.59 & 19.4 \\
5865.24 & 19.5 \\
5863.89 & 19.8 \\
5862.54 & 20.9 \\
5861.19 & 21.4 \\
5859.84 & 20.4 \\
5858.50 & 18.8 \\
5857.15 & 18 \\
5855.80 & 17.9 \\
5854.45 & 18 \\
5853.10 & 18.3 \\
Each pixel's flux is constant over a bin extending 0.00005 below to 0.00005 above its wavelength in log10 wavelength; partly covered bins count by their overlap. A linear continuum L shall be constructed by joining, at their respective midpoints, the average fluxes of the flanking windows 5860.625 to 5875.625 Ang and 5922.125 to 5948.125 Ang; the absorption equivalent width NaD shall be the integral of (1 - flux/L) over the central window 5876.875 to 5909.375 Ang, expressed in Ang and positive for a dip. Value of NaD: 3.4 Ang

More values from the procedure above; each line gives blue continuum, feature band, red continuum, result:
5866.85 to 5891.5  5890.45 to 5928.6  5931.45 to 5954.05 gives 0.95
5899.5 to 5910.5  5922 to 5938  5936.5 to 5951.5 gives -0.92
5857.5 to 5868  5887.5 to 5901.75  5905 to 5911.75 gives 2.81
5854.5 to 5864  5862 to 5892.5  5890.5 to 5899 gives -3.30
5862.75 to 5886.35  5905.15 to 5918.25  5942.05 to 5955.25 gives -0.90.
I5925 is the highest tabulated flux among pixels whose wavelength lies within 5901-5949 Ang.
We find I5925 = 21.8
